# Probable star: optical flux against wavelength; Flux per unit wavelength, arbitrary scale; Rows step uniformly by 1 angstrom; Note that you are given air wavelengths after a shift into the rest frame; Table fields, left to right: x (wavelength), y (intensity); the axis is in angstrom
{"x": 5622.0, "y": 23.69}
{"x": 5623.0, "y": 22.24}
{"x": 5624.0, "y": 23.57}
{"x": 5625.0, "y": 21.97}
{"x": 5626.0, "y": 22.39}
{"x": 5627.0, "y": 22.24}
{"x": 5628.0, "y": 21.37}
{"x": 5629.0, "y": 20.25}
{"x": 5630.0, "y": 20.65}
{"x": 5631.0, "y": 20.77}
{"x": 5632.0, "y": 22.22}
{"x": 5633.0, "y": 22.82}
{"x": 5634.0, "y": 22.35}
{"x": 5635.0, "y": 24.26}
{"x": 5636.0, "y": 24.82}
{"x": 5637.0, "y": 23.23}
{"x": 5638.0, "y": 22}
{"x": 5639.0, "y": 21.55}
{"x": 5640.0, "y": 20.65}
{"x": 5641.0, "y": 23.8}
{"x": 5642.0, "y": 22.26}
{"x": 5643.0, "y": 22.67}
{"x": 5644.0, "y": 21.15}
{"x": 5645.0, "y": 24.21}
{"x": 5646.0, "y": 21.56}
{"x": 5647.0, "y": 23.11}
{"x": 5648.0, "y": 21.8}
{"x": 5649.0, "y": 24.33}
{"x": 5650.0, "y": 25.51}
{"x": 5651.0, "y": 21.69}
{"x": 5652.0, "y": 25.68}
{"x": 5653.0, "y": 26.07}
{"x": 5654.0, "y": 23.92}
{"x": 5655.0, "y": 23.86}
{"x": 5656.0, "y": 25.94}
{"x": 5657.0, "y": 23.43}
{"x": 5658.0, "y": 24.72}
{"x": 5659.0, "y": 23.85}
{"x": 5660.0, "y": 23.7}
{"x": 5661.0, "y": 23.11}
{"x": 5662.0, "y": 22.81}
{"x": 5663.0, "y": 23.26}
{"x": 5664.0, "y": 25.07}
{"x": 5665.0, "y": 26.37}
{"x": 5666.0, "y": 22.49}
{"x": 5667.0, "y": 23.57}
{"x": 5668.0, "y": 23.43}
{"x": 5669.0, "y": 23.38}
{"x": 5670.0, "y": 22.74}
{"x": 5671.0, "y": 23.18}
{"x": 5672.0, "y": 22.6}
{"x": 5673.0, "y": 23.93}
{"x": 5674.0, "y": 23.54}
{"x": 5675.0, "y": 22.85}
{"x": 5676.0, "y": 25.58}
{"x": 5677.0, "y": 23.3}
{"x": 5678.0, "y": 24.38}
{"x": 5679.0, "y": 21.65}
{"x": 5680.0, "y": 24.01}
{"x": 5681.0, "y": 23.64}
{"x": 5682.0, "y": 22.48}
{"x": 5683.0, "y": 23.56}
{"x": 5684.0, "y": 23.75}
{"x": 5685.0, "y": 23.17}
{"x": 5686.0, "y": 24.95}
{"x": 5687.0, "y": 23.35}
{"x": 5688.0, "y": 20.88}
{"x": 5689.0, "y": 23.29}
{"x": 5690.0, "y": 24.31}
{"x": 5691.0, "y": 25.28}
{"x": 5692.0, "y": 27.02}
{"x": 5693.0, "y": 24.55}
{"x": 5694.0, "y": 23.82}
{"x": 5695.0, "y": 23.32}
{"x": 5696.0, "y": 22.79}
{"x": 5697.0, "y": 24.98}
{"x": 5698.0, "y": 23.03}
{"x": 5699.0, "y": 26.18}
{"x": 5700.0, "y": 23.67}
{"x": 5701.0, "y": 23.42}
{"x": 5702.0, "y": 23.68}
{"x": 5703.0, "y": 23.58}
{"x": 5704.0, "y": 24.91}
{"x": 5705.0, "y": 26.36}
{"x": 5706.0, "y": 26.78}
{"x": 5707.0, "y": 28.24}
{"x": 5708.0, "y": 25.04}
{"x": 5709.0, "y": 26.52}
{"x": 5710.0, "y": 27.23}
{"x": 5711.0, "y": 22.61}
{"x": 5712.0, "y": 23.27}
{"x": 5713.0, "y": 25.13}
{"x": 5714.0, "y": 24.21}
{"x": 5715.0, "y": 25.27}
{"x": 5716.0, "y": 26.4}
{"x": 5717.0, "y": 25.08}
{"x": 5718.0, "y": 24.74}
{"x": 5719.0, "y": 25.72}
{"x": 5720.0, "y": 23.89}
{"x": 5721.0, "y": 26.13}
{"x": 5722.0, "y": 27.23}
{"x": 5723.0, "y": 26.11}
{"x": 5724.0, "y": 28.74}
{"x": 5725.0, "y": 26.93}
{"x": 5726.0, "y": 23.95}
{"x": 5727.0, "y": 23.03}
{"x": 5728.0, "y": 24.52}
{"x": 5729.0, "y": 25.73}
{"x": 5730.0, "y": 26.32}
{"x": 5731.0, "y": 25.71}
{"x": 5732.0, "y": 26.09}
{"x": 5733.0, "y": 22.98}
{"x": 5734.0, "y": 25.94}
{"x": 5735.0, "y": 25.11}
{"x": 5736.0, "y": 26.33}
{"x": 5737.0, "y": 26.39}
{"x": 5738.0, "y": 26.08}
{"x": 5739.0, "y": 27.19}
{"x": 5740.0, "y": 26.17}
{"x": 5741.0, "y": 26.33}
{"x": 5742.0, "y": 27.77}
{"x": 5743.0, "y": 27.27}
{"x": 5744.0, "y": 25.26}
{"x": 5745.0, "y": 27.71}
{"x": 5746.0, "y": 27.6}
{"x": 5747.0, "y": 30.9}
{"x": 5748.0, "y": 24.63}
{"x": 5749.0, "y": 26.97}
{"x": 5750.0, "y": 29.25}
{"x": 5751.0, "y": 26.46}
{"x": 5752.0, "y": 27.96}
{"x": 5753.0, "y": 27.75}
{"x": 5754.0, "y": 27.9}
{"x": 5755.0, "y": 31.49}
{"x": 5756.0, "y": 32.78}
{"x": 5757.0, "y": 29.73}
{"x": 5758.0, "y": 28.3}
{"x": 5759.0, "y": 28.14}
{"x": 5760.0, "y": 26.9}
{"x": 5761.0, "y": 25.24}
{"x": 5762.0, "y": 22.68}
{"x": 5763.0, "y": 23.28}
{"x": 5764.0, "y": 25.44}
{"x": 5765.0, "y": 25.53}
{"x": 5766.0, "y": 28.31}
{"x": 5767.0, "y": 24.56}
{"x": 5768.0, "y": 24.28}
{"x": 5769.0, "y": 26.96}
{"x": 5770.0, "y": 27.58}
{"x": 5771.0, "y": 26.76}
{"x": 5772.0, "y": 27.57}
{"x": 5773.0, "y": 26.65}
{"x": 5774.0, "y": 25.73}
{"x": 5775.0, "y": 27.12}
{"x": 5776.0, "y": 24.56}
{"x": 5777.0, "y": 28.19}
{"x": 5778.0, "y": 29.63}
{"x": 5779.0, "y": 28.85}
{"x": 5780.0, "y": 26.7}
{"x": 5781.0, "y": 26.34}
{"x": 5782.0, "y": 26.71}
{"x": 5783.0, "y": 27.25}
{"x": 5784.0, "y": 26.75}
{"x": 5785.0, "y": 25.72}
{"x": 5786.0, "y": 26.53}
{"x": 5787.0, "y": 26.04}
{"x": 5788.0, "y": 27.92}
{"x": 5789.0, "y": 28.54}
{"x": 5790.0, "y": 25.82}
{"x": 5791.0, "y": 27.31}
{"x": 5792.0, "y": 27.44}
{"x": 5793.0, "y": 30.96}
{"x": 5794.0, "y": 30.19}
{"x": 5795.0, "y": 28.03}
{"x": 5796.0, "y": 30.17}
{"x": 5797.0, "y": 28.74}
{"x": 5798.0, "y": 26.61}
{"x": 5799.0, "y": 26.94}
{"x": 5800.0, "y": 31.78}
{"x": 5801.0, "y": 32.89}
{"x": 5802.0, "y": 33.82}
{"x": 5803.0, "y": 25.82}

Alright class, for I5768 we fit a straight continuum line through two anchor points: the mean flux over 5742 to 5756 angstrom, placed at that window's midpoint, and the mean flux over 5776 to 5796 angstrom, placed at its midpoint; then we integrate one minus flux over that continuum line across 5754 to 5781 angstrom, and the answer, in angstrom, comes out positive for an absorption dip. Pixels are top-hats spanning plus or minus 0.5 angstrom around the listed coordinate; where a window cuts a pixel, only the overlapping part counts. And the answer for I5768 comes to 0.73 angstrom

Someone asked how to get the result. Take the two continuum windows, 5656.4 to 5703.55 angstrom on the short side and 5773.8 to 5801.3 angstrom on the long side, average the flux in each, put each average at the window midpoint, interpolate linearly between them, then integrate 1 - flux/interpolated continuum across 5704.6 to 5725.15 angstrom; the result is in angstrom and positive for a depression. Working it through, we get -0.58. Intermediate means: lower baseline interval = 23.7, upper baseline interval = 27.8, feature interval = 25.8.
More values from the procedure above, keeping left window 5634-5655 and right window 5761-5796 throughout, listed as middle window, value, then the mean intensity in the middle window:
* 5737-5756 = -1.2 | 27.6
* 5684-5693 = 0.1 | 24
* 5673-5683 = 0.2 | 23.5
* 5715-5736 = -0.1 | 25.5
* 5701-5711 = -0.3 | 25.5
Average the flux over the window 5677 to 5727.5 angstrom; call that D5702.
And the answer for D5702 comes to 24.6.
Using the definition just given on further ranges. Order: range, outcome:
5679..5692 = 23.6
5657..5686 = 23.6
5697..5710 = 25.2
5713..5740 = 25.6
